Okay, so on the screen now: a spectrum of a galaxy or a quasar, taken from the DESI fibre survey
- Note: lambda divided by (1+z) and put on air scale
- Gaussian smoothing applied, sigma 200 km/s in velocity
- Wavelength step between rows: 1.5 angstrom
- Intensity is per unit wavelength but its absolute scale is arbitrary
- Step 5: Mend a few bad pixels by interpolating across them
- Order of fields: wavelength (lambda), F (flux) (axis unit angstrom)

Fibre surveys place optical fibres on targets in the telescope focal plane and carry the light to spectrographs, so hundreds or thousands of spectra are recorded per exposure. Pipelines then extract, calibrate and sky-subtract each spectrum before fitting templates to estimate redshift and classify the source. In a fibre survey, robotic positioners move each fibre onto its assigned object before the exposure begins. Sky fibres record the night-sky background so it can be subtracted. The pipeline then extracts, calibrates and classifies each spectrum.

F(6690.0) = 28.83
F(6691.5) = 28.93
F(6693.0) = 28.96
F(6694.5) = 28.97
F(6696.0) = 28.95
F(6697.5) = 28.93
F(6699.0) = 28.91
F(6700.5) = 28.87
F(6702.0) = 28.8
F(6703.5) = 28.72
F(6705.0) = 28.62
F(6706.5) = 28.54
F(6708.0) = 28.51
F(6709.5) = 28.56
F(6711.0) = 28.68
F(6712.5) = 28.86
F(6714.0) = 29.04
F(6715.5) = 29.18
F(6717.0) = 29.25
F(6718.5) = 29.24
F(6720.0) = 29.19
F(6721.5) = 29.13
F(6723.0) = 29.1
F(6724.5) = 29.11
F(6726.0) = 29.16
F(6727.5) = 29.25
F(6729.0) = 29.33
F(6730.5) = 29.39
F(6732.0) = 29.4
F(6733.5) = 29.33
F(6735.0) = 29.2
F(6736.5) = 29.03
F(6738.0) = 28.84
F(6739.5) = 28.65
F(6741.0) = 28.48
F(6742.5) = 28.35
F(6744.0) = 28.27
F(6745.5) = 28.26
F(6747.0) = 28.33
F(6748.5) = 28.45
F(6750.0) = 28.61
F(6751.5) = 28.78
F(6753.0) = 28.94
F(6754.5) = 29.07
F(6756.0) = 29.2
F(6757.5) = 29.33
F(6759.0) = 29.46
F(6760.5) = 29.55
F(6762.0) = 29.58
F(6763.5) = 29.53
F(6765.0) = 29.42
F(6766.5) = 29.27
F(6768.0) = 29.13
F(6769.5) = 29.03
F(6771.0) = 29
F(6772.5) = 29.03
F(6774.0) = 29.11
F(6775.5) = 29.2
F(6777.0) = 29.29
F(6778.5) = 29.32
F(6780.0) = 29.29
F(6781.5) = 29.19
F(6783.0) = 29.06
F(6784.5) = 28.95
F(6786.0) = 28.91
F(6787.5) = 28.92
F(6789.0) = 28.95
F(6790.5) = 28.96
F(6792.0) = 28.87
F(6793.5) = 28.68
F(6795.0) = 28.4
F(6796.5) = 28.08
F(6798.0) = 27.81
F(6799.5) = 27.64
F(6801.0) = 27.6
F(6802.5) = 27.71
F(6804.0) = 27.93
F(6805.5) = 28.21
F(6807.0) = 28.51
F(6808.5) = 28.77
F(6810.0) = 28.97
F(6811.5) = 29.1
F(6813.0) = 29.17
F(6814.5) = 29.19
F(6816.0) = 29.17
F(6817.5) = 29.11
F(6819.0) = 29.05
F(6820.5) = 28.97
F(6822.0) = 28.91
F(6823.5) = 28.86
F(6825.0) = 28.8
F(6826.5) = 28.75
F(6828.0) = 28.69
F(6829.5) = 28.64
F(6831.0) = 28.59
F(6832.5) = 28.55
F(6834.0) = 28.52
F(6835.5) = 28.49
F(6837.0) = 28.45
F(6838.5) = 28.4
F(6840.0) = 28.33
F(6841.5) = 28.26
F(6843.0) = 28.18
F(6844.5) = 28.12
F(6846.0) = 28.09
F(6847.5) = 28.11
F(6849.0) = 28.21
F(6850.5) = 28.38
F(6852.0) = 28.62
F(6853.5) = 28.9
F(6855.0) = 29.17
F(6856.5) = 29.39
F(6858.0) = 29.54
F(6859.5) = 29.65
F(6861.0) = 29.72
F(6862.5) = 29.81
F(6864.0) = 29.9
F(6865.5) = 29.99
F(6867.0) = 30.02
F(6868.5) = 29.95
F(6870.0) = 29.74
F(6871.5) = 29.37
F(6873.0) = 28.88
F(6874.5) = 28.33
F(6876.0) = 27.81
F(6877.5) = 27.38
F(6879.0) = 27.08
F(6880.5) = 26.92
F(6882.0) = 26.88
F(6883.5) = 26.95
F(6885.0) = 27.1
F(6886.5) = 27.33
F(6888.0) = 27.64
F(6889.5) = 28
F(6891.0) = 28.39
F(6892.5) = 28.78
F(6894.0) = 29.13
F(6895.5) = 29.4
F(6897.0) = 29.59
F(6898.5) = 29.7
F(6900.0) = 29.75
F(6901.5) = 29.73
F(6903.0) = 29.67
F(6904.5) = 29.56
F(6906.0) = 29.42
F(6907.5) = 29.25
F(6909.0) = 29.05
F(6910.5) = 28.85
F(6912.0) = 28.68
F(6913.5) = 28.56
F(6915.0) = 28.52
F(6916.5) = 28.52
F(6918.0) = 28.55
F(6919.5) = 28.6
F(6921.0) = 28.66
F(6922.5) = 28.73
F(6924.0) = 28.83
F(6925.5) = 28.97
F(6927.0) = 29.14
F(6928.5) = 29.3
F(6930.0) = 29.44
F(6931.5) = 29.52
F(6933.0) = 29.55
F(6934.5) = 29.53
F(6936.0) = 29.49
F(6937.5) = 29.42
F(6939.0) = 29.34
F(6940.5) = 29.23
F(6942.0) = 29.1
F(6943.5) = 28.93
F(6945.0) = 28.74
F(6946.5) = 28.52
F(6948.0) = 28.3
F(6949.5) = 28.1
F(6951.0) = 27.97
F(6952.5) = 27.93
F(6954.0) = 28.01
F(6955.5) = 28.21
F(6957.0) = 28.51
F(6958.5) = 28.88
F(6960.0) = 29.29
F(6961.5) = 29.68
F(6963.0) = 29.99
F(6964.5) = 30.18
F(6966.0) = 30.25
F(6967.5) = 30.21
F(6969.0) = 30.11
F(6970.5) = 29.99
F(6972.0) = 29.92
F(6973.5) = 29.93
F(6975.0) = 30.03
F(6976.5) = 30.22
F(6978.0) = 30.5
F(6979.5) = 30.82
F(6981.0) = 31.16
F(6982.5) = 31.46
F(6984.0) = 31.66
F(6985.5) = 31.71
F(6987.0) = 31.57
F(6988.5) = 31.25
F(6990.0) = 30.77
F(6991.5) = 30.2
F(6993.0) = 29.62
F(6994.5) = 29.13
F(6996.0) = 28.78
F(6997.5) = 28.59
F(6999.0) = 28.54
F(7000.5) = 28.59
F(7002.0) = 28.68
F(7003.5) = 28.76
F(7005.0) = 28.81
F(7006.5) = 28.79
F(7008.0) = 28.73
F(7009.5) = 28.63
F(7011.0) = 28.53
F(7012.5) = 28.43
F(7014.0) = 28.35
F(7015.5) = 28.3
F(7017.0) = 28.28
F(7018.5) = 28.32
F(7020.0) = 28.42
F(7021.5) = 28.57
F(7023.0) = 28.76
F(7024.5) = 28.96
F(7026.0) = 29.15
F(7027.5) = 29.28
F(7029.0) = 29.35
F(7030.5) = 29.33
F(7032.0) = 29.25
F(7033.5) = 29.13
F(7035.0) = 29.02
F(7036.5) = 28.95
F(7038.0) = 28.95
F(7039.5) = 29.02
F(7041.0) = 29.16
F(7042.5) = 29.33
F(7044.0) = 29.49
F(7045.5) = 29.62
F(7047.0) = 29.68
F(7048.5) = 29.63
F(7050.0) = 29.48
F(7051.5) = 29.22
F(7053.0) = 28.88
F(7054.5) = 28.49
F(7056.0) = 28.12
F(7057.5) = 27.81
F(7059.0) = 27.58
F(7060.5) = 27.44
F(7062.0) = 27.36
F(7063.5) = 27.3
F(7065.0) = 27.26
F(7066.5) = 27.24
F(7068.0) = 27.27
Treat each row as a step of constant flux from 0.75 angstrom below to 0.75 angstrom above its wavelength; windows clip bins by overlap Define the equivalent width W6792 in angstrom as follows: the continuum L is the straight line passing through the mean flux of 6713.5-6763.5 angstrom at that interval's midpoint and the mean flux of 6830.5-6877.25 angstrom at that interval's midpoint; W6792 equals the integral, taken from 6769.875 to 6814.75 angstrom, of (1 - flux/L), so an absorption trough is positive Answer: 0.4 angstrom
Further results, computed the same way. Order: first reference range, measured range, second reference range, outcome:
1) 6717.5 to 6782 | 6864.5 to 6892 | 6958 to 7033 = 1.0 angstrom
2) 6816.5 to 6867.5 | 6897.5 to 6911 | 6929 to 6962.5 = -0.3 angstrom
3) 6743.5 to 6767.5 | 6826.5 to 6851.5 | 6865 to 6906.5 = 0.3 angstrom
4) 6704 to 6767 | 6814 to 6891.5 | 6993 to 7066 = 0.7 angstrom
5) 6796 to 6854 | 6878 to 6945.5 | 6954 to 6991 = 1.7 angstrom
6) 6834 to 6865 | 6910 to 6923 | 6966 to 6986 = 0.5 angstrom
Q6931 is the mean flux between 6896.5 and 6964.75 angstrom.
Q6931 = 29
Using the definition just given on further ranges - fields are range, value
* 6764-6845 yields 28.7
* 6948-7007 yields 29.6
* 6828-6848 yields 28.4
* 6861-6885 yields 28.6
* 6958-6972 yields 29.9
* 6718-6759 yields 28.9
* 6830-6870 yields 28.9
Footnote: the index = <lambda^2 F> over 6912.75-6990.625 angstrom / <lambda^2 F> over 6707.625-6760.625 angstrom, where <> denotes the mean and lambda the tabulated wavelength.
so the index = 1.1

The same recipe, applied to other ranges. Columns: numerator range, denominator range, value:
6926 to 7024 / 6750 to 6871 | 1.07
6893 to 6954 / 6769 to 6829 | 1.05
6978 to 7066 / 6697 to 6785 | 1.09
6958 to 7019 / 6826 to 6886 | 1.08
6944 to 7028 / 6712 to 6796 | 1.08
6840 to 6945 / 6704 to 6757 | 1.05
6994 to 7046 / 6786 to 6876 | 1.06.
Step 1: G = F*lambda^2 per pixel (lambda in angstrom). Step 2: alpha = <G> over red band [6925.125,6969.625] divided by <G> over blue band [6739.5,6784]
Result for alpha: 1.06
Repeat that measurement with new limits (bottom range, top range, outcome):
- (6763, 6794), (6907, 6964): 1.04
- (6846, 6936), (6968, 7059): 1.05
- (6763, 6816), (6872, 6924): 1.02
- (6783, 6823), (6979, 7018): 1.09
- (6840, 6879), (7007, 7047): 1.05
